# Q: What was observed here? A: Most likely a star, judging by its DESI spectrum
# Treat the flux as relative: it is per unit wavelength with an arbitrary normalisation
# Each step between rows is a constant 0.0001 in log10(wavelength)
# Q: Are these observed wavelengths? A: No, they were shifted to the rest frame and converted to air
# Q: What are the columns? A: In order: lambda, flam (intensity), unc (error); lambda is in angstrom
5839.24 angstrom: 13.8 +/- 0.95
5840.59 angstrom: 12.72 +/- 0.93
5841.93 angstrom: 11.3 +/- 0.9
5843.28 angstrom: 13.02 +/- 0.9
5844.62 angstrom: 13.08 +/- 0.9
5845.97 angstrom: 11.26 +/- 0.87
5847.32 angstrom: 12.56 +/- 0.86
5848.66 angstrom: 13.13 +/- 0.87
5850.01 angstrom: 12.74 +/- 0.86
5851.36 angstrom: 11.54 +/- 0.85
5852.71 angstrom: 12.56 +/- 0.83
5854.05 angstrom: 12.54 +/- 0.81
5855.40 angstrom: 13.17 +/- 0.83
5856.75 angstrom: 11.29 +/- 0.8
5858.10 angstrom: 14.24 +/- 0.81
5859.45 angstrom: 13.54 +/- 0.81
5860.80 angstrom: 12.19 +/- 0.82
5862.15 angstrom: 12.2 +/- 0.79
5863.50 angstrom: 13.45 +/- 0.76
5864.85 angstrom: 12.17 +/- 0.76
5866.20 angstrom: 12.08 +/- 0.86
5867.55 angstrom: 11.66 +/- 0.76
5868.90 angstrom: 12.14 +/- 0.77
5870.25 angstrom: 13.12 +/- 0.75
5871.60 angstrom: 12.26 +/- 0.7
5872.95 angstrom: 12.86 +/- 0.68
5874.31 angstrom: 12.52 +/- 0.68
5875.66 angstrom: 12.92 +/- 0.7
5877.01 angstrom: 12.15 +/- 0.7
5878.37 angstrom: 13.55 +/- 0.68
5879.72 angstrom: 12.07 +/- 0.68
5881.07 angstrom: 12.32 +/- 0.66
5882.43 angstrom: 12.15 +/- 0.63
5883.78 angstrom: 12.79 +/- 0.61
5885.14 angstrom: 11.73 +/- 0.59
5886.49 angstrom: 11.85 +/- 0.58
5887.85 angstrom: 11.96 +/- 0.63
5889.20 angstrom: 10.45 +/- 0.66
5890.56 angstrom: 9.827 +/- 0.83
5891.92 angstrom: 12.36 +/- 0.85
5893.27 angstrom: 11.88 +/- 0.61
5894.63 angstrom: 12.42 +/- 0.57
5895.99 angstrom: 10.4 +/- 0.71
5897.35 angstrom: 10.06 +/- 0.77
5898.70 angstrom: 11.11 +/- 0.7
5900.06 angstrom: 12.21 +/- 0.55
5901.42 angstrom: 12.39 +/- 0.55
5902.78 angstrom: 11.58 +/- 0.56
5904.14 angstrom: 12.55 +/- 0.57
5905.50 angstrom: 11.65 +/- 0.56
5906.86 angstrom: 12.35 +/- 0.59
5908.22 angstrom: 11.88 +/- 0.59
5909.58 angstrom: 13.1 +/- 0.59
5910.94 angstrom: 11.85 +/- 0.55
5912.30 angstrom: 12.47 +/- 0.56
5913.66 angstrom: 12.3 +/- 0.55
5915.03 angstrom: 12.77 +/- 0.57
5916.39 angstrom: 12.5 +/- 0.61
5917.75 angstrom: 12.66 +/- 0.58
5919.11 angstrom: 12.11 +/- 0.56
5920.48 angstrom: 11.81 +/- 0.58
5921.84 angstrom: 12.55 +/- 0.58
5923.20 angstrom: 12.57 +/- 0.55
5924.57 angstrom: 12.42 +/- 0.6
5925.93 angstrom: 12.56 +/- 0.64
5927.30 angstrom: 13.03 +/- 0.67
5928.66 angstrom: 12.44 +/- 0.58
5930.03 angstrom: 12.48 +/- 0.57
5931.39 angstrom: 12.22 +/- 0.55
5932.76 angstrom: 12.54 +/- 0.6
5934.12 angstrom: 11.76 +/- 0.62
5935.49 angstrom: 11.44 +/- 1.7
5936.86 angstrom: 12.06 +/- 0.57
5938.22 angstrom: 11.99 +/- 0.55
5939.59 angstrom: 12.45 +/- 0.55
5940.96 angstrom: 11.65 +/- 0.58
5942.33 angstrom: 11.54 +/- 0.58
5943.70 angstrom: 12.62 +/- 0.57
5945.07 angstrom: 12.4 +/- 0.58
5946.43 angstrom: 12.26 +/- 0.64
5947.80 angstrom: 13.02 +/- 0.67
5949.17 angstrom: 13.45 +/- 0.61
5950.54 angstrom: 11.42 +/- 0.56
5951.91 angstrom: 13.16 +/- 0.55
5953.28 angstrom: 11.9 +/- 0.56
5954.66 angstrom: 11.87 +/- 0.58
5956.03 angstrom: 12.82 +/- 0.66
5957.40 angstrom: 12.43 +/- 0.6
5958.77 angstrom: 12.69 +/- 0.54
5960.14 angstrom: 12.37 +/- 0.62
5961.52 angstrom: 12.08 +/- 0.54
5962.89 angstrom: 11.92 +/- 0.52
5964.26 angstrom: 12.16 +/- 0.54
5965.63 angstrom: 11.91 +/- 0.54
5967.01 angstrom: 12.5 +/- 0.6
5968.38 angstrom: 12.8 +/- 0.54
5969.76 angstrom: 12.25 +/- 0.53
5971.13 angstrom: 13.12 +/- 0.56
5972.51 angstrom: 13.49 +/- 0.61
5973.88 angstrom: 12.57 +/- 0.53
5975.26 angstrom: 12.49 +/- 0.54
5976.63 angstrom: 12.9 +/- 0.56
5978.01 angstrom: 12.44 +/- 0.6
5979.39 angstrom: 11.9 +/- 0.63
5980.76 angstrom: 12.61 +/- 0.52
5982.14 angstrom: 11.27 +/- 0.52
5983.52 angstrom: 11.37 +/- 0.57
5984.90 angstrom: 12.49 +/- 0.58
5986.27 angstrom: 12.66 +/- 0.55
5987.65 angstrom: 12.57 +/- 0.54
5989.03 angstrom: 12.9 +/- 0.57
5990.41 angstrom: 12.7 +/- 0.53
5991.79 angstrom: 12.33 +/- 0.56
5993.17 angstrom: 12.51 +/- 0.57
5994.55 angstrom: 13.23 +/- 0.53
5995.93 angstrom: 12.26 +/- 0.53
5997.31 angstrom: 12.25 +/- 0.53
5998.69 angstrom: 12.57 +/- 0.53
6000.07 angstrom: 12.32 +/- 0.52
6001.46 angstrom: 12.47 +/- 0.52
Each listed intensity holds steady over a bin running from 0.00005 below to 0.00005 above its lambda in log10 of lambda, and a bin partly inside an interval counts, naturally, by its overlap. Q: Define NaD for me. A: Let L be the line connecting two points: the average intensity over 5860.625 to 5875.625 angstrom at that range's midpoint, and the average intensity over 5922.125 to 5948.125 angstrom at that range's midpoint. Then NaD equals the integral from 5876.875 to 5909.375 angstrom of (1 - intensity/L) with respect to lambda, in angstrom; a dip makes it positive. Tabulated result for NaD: 1.5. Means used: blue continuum 12.5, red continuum 12.3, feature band 11.8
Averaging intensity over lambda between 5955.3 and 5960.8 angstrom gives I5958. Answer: 12.6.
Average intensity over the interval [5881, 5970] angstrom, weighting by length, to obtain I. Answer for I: 12.1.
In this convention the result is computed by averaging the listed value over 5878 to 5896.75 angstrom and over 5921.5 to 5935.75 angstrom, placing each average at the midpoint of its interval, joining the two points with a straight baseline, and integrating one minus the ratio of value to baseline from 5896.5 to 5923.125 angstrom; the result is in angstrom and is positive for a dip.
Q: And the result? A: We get 0.1 angstrom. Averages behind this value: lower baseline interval 11.8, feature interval 12.1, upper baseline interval 12.4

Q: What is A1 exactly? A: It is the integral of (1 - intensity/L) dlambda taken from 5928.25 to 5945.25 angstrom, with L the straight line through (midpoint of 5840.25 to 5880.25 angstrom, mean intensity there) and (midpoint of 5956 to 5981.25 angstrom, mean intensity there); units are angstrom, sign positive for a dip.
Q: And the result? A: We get 0.5 angstrom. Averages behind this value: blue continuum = 12.5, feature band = 12.1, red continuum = 12.5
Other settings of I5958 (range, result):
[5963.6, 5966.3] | 12.1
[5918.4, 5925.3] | 12.3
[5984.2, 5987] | 12.6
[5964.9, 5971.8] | 12.5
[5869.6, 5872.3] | 12.7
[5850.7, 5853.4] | 12.1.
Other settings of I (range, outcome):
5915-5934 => 12.5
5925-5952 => 12.3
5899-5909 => 12.1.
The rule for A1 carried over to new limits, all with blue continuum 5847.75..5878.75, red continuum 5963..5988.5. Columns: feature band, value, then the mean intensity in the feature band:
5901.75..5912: 0.3 angstrom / 12.2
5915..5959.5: 0.5 angstrom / 12.3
